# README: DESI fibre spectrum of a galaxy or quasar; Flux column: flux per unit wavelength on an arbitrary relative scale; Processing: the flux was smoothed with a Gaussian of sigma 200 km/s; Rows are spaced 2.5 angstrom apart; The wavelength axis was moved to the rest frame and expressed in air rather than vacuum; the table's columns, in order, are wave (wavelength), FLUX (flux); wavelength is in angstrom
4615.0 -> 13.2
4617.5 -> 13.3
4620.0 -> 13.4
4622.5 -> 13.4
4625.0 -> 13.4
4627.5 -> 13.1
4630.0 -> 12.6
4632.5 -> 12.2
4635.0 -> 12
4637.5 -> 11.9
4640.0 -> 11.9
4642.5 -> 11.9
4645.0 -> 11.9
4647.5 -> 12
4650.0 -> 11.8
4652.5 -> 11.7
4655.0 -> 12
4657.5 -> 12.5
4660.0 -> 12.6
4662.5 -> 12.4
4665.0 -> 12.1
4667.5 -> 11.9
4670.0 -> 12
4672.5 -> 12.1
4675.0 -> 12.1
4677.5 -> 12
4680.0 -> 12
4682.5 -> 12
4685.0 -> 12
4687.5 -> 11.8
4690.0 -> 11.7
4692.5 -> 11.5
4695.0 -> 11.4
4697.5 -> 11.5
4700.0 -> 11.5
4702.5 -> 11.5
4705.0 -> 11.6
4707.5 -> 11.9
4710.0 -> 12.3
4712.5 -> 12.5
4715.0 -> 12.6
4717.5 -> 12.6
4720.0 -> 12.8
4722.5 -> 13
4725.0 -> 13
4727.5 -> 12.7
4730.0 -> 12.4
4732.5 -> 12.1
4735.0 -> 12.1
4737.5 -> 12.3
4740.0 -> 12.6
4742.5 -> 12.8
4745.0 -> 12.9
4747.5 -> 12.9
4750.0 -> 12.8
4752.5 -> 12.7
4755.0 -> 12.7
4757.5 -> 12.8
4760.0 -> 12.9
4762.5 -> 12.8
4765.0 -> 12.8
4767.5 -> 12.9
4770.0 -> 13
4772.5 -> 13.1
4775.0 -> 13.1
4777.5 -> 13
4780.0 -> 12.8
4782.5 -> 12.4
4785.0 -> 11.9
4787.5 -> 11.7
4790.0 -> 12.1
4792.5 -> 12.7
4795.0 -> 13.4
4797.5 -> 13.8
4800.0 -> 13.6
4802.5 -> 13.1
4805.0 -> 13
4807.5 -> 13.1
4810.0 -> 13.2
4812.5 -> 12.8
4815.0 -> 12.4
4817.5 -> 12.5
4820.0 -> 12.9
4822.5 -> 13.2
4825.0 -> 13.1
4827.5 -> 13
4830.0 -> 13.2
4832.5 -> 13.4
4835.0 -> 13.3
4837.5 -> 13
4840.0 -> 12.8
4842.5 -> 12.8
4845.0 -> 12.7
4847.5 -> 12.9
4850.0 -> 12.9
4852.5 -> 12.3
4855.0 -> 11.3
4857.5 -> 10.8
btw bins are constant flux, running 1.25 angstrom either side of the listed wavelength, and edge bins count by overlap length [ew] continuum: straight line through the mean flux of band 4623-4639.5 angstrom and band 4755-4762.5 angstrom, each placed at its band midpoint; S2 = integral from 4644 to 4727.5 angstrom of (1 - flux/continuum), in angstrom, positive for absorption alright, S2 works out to 3.8 angstrom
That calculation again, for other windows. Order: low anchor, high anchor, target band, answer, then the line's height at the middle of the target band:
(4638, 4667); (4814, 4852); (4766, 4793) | 0.1 angstrom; 12.7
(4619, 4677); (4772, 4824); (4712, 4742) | 0.0 angstrom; 12.6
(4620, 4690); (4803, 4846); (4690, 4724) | 1.1 angstrom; 12.4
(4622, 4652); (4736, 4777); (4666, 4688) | 0.8 angstrom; 12.5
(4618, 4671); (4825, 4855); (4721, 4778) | -0.6 angstrom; 12.6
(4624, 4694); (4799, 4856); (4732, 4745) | 0.0 angstrom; 12.5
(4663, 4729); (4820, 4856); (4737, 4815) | -1.9 angstrom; 12.5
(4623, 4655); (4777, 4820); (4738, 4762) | -0.3 angstrom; 12.6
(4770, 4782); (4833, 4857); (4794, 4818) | -0.5 angstrom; 12.8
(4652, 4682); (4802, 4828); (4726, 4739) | 0.1 angstrom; 12.5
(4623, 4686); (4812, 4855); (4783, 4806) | -0.2 angstrom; 12.7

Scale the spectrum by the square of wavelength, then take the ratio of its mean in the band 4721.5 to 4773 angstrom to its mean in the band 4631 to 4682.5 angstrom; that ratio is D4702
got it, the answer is 1.1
